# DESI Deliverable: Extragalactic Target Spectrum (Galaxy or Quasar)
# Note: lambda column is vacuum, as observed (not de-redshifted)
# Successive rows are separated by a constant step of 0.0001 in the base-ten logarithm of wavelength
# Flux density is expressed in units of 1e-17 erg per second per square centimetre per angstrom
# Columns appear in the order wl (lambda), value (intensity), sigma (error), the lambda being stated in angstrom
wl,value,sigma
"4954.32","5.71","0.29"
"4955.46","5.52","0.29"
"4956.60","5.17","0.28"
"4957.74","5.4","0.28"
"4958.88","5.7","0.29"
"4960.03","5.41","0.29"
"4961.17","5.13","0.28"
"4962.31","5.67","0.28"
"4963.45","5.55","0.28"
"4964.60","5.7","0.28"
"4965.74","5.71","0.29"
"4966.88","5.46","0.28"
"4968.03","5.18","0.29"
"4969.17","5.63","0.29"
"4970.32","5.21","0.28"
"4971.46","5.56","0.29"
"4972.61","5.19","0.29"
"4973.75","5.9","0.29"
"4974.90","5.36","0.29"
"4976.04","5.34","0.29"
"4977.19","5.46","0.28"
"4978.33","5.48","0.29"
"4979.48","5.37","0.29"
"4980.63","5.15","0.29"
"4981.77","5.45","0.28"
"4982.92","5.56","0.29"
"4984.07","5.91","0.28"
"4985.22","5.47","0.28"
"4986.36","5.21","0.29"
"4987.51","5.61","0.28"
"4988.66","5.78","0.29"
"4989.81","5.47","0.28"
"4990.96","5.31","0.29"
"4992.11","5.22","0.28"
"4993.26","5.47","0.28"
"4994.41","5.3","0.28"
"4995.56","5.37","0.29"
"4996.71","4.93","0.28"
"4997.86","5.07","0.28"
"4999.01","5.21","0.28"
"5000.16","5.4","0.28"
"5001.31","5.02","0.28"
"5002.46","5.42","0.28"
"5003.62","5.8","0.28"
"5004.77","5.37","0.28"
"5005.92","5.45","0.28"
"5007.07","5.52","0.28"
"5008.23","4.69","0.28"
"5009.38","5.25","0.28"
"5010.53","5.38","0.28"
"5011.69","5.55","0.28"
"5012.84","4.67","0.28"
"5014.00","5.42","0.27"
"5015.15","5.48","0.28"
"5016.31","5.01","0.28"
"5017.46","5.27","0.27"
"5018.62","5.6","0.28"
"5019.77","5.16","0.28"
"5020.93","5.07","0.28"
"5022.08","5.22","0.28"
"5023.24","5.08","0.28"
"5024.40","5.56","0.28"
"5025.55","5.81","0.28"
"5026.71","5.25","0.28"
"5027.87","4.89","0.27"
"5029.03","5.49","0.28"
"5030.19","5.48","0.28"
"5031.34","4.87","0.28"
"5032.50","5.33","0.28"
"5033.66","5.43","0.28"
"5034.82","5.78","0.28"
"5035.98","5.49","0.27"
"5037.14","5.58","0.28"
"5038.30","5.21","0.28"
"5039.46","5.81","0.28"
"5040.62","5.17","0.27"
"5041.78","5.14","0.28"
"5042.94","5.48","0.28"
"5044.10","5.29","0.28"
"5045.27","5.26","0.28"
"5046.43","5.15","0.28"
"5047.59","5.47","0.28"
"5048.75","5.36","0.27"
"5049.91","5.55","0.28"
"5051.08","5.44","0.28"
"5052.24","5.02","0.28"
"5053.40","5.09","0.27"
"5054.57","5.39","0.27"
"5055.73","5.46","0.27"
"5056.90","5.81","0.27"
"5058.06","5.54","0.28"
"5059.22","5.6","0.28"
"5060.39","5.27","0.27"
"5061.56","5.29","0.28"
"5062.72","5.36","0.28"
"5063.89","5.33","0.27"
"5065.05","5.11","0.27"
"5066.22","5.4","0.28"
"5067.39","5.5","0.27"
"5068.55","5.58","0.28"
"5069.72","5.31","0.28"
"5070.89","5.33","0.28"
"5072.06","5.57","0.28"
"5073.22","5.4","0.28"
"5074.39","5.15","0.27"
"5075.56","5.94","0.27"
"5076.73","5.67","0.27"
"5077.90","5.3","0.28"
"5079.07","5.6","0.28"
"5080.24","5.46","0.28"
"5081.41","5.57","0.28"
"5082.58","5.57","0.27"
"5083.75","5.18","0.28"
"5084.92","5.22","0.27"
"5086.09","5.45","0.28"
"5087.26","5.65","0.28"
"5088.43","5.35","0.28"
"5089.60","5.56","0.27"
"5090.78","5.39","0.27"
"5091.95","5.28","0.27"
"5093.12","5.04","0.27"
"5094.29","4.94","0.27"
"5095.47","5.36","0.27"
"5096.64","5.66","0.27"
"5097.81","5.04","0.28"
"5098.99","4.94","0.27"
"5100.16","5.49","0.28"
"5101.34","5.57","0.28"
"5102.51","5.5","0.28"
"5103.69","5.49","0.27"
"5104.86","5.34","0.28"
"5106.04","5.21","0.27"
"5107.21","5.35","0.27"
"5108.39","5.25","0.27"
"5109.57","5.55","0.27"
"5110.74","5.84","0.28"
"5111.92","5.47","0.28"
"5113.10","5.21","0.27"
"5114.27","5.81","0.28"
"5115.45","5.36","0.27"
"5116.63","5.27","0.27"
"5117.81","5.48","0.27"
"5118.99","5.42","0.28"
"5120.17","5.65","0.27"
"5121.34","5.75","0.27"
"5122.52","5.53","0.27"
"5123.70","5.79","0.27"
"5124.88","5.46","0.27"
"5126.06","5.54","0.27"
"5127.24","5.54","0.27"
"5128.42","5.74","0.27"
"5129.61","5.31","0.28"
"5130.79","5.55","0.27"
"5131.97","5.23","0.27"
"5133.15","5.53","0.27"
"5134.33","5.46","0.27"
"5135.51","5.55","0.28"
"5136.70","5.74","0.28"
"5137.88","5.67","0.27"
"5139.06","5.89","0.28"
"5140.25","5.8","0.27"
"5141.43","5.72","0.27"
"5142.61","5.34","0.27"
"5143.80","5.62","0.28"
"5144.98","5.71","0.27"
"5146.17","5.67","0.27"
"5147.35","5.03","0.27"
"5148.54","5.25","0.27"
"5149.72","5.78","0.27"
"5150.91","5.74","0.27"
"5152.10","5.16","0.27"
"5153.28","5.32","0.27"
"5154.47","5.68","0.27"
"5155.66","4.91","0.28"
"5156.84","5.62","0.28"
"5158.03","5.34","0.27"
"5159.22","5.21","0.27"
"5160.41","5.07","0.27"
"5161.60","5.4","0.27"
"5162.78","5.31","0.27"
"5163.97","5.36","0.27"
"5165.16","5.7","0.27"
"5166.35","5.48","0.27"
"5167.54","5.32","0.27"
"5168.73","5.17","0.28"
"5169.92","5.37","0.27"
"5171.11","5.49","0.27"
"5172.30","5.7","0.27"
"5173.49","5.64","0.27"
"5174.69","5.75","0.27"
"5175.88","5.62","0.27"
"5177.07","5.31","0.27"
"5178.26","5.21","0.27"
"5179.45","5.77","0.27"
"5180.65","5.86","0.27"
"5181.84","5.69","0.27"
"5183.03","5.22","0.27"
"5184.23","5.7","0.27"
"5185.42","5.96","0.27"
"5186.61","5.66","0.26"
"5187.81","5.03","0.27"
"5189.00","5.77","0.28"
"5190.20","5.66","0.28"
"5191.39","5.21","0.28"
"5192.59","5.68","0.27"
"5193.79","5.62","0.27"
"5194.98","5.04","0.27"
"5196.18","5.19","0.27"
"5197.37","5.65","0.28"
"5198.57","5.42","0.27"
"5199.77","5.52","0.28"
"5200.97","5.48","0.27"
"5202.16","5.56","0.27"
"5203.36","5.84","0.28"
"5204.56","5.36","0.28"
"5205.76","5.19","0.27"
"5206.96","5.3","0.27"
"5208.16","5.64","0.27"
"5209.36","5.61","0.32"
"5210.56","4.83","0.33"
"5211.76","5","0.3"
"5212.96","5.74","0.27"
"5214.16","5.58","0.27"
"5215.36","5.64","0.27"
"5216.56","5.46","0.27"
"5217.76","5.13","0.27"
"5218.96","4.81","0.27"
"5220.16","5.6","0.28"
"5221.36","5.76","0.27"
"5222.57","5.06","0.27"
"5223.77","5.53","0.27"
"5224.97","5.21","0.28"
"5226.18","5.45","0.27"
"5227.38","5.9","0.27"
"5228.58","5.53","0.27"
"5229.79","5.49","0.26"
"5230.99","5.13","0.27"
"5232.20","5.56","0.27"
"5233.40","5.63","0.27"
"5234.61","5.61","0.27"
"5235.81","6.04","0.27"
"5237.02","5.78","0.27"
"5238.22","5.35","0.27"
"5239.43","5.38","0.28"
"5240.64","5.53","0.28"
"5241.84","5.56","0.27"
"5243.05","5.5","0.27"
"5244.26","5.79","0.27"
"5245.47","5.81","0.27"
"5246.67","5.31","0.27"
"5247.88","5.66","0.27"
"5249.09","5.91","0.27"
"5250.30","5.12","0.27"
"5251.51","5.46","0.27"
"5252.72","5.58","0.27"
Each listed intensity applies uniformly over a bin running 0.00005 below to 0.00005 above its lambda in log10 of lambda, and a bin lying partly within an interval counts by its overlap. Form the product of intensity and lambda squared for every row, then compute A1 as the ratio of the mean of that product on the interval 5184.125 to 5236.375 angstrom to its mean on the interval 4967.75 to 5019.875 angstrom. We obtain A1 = 1.11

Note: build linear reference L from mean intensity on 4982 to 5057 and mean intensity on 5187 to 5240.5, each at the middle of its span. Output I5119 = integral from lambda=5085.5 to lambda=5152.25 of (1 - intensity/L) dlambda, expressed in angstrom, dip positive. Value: -0.9 angstrom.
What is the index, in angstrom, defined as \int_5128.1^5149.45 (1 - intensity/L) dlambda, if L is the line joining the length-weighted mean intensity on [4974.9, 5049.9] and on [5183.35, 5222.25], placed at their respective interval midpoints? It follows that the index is -0.5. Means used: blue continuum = 5.35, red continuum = 5.45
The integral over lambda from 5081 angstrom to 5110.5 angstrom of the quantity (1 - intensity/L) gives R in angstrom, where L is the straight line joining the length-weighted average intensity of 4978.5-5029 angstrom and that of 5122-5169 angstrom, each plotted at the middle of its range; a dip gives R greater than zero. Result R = 0.4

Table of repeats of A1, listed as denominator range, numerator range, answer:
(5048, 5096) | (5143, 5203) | 1.05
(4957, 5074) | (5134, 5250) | 1.09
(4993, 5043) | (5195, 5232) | 1.10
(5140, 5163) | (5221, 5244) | 1.05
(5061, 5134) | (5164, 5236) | 1.05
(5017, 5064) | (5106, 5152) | 1.07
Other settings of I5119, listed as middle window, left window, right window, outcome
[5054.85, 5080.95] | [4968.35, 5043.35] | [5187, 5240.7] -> -0.3 angstrom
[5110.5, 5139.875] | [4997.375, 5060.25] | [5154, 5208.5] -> -0.7 angstrom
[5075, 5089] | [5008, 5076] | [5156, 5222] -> -0.3 angstrom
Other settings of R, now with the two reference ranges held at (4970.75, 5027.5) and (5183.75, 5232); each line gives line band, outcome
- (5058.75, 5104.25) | 0.0 angstrom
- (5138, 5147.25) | -0.4 angstrom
